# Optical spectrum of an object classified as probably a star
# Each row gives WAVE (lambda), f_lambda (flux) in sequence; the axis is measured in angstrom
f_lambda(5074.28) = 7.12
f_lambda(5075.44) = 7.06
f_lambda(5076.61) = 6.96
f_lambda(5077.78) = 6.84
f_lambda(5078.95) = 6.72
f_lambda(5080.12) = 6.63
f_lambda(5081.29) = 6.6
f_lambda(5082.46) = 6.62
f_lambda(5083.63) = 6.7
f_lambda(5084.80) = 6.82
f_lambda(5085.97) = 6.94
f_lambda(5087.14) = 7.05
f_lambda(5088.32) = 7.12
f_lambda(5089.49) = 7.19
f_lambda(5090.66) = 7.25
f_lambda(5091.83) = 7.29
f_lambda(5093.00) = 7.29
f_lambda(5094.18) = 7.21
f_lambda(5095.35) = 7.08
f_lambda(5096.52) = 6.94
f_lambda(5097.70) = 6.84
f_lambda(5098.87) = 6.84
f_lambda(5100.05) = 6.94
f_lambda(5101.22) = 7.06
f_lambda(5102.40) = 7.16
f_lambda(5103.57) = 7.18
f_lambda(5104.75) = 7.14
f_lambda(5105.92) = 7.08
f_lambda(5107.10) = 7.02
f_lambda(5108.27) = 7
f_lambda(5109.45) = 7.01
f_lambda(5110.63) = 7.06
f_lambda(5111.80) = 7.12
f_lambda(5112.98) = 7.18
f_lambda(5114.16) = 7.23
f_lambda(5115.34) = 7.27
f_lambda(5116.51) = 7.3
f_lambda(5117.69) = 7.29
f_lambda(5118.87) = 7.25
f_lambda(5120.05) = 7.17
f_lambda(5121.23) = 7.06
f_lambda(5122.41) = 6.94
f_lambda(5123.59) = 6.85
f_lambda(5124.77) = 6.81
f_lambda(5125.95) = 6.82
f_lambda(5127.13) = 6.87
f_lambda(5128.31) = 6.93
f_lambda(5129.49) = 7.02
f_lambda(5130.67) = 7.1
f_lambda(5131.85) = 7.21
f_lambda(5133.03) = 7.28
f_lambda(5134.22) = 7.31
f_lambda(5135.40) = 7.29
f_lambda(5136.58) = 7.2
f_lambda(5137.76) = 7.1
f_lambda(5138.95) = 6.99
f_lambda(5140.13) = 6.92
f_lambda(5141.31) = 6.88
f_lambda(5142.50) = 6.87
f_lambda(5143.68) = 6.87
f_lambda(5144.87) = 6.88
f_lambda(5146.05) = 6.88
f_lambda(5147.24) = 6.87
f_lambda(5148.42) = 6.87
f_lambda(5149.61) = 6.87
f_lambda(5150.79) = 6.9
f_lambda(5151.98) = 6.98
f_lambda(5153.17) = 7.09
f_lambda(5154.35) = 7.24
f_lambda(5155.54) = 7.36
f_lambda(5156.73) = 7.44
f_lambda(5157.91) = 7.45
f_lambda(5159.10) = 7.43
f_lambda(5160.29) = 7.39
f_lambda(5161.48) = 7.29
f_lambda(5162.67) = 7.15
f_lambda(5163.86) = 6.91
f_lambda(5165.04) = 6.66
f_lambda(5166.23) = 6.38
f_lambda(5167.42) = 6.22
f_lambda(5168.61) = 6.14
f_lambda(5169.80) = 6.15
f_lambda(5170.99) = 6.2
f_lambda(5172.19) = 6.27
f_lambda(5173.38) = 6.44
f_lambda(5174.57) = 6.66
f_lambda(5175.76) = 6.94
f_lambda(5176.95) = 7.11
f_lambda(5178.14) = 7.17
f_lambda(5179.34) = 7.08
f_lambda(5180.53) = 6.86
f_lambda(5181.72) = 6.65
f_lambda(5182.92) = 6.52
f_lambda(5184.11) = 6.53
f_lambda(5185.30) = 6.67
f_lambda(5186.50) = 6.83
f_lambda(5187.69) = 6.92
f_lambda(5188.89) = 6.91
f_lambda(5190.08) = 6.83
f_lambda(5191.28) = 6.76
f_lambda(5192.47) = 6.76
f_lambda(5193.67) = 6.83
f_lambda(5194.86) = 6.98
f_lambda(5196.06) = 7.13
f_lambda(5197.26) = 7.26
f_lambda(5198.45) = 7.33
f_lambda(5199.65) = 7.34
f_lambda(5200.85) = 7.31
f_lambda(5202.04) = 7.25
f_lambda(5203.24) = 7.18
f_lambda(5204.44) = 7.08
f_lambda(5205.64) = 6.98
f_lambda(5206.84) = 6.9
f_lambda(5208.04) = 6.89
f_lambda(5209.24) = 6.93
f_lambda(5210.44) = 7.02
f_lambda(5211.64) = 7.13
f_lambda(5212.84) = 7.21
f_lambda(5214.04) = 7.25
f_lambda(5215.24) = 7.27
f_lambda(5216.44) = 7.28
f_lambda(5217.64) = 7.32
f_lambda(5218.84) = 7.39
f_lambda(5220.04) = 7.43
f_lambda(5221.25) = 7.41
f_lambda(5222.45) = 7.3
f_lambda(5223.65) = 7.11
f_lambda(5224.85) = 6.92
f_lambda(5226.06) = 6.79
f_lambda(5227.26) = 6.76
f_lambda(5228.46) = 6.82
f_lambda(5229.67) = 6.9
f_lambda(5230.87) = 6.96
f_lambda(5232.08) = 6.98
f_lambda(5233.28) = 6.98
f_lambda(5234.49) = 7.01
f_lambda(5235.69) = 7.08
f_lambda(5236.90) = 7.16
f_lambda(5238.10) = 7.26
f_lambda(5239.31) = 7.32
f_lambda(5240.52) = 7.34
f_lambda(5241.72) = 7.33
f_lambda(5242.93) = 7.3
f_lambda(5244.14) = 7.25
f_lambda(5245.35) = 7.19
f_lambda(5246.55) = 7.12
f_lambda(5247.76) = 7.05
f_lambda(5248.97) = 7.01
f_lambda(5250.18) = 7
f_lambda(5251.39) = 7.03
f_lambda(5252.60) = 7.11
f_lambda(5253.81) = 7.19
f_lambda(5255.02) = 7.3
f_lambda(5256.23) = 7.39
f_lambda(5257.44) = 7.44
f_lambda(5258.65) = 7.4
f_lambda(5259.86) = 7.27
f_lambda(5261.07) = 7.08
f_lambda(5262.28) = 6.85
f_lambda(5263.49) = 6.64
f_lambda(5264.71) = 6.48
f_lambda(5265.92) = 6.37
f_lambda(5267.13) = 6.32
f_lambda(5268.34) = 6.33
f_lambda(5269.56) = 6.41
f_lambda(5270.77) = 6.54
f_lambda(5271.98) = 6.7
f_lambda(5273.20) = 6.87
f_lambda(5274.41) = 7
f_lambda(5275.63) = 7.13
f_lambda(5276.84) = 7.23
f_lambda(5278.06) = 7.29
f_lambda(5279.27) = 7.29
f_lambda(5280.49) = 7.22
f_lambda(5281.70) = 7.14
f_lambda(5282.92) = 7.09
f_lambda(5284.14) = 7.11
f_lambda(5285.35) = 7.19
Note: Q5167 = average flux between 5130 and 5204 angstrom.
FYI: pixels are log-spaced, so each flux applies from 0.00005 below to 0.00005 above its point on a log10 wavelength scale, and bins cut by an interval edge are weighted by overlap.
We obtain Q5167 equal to 6.94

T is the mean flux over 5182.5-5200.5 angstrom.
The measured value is 6.92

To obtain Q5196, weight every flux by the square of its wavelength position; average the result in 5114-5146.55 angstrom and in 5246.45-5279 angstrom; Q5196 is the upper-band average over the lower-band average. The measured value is 1.04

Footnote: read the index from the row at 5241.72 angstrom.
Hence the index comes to 7.33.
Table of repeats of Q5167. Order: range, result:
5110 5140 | 7.1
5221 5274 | 7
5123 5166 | 7.05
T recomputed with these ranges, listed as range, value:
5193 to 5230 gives 7.12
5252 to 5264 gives 7.17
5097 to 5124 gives 7.09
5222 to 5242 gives 7.06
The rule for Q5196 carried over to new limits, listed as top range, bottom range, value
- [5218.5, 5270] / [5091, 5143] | 1.04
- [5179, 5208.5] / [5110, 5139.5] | 1.00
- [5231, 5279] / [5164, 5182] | 1.10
